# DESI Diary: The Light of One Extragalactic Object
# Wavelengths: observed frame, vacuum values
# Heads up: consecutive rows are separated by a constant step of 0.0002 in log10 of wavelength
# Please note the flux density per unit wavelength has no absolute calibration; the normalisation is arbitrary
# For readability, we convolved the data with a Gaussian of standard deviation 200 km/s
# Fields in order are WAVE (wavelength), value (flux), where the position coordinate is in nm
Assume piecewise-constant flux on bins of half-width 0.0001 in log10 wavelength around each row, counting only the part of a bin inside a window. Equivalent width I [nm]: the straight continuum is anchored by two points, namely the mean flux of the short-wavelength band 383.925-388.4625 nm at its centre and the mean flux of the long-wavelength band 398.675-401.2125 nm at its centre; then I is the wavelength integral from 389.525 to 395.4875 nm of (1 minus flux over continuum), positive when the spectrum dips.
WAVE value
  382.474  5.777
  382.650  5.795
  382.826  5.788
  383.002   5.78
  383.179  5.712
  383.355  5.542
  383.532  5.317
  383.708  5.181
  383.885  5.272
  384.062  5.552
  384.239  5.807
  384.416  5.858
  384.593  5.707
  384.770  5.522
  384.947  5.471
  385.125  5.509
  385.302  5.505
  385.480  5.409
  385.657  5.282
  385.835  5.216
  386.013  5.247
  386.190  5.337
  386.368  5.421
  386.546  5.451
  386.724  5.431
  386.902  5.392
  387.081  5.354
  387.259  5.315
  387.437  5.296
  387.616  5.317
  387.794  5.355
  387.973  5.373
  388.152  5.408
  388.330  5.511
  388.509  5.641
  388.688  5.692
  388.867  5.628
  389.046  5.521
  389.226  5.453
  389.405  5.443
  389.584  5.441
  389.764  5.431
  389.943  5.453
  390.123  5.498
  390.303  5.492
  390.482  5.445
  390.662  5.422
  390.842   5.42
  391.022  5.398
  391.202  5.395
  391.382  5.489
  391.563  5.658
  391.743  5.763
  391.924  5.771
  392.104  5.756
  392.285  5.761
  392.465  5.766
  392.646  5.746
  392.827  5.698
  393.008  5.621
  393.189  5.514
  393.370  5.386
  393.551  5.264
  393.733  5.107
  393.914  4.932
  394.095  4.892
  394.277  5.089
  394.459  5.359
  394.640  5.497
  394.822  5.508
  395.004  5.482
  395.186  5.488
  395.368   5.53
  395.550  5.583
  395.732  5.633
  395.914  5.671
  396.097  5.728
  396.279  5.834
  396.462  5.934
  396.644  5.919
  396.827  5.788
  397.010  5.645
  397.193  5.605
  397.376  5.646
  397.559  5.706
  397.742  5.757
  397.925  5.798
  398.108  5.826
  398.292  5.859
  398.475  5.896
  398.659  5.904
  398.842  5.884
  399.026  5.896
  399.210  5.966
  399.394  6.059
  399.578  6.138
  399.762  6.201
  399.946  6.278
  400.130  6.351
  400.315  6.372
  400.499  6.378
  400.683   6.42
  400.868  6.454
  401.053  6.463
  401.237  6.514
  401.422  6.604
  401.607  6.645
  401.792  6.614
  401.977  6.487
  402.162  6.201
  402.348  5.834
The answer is 0.34 nm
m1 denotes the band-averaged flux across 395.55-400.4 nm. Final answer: 5.89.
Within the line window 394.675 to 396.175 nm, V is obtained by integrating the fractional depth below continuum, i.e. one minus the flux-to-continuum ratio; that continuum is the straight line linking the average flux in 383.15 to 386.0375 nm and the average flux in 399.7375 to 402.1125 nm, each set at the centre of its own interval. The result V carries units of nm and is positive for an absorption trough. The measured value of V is 0.13 nm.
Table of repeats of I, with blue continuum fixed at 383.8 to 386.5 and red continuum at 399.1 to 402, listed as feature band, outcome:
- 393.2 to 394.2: 0.138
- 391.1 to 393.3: 0.084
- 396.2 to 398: 0.118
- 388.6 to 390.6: 0.081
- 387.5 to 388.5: 0.041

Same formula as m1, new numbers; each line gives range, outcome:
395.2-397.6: 5.7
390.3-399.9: 5.64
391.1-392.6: 5.67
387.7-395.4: 5.48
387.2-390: 5.46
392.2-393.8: 5.55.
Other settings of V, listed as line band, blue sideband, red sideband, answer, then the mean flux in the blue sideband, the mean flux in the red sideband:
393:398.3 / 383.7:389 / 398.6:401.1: 0.37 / 5.45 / 6.2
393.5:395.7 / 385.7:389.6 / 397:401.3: 0.18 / 5.42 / 6.05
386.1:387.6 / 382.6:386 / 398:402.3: 0.07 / 5.53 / 6.23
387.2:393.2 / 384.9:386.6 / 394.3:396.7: -0.05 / 5.38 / 5.61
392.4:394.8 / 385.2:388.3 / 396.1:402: 0.16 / 5.36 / 6.08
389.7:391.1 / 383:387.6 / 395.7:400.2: 0.04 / 5.45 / 5.88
